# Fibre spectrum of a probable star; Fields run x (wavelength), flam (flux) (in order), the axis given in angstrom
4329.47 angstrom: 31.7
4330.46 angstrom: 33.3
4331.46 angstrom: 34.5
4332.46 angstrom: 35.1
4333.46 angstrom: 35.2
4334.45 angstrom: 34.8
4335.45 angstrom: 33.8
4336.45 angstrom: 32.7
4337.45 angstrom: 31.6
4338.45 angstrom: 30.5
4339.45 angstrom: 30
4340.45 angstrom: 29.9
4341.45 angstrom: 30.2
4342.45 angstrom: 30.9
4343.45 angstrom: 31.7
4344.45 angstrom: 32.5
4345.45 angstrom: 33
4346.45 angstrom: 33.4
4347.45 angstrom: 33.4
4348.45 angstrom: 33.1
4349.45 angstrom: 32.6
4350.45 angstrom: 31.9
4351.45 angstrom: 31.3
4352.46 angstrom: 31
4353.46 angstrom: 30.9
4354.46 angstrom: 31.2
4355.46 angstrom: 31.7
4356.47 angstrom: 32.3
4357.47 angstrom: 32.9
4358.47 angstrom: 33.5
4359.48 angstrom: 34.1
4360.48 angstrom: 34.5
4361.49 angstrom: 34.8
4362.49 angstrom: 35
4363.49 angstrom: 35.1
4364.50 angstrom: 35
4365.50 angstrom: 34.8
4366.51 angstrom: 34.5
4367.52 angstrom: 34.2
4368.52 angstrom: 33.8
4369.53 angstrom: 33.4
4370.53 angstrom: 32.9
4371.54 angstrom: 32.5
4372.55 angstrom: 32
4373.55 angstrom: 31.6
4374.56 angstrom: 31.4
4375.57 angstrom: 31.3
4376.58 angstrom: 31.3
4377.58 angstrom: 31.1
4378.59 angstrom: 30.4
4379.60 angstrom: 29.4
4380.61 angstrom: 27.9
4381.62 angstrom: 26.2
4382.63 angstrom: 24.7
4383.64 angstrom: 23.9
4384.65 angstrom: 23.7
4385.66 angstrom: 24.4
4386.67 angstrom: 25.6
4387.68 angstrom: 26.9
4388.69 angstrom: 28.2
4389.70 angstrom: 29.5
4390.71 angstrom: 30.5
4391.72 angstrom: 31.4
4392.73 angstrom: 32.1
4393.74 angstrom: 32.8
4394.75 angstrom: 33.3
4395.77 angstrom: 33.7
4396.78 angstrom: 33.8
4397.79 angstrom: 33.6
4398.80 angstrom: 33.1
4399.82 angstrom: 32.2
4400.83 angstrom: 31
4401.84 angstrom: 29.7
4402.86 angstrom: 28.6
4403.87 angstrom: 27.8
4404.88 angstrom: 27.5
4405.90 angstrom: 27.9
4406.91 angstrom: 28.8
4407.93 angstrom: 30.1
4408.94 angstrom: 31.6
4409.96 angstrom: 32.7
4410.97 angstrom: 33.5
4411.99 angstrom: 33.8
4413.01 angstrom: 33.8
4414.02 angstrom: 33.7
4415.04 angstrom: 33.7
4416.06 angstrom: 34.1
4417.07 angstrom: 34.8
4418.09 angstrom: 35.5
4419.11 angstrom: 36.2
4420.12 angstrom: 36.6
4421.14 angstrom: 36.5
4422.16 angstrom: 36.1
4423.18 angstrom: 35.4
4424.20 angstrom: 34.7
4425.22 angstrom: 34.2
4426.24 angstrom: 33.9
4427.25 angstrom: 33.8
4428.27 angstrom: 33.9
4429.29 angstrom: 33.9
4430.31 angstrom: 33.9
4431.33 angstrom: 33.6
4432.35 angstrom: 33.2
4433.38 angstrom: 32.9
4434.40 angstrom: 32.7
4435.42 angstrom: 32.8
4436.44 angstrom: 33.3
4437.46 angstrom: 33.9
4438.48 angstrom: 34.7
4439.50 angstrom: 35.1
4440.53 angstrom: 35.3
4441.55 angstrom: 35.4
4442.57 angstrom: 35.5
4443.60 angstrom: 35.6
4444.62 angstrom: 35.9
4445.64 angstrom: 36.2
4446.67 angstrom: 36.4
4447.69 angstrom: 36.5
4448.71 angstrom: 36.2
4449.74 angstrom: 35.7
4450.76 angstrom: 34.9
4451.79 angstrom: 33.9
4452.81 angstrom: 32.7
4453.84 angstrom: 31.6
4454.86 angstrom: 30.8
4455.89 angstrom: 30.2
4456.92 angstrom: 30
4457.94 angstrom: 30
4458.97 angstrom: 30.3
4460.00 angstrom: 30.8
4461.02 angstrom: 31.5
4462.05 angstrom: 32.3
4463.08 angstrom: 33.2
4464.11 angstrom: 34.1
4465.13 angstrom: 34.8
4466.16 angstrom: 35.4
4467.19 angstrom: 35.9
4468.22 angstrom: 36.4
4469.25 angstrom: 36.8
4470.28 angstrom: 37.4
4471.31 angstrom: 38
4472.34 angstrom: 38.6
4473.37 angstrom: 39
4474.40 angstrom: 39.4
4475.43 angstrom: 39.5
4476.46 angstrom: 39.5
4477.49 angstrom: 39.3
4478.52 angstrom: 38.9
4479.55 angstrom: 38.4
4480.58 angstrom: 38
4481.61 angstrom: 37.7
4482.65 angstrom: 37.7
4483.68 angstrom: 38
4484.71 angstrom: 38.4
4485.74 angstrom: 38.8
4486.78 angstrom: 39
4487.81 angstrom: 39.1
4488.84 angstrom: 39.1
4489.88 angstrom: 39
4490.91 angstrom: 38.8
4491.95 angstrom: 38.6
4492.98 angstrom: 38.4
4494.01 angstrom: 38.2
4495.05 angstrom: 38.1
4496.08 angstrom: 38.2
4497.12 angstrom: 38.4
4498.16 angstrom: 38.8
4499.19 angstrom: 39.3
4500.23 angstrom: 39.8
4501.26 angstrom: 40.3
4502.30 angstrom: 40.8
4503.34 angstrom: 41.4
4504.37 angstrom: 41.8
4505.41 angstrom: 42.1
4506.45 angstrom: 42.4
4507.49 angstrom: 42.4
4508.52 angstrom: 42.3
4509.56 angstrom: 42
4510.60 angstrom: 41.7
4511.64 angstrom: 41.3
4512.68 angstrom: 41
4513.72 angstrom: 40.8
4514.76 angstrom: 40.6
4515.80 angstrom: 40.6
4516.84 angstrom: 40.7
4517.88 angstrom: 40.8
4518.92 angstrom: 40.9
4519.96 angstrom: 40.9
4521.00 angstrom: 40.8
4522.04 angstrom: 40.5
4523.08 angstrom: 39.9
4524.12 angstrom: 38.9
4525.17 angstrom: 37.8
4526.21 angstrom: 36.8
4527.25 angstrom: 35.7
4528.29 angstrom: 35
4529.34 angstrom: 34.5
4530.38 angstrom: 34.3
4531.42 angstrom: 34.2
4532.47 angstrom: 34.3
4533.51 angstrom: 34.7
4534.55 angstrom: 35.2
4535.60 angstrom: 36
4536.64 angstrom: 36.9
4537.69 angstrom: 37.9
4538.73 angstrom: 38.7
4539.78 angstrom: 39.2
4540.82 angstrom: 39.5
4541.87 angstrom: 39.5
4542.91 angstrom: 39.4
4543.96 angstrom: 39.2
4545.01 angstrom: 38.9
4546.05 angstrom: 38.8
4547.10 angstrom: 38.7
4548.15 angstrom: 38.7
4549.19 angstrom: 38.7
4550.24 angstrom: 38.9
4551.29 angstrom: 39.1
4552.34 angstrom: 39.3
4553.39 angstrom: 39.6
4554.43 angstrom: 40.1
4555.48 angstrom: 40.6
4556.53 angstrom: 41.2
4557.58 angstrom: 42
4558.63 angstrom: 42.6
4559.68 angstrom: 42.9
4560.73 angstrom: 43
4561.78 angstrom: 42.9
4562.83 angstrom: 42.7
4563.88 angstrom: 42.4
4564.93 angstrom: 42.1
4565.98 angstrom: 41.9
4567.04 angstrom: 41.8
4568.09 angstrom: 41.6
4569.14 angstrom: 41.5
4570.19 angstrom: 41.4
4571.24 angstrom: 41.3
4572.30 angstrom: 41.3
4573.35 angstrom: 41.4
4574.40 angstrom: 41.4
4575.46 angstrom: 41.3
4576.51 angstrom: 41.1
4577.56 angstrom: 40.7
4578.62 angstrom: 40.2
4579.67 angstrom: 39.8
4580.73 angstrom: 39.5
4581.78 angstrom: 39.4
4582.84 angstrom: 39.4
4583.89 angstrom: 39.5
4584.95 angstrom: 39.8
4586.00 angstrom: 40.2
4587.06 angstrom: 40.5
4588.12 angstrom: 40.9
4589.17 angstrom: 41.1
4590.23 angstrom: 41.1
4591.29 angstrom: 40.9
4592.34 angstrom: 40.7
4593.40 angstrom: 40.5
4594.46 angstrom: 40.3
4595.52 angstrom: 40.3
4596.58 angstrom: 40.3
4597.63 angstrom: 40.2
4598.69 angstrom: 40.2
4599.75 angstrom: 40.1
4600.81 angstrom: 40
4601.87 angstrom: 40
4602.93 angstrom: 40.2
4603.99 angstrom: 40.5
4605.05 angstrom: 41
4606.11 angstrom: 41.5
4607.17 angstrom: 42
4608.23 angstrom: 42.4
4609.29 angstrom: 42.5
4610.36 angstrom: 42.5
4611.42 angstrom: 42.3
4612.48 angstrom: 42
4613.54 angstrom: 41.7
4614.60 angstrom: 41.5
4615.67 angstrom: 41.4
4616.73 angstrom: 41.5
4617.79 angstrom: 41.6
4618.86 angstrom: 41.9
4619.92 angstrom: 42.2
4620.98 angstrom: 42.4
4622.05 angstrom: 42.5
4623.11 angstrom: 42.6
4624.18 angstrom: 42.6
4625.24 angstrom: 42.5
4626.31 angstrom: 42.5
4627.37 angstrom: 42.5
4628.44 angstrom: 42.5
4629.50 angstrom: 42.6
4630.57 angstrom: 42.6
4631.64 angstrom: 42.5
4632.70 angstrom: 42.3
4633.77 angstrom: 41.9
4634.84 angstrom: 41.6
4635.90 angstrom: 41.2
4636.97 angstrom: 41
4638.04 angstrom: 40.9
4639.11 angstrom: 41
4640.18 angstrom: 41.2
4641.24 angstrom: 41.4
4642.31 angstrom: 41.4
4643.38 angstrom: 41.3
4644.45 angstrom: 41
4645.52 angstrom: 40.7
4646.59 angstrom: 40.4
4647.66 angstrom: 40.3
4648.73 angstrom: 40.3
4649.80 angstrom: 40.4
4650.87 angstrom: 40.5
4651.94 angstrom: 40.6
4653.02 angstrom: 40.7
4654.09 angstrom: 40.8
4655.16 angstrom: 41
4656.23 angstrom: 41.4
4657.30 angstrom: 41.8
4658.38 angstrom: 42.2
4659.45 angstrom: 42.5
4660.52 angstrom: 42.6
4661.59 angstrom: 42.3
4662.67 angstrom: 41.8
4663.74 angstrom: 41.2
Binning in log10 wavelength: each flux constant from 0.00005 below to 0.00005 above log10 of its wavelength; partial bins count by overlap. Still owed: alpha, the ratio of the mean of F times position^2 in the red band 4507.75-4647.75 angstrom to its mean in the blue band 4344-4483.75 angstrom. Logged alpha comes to 1.31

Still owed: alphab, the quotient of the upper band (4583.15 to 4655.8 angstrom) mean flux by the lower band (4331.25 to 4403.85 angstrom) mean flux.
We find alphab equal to 1.31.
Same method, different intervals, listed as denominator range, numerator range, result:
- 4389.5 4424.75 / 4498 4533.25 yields 1.21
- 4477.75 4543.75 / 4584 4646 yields 1.06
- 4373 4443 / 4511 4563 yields 1.23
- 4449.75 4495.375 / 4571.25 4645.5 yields 1.14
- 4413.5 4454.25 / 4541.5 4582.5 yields 1.17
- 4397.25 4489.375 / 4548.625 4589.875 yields 1.18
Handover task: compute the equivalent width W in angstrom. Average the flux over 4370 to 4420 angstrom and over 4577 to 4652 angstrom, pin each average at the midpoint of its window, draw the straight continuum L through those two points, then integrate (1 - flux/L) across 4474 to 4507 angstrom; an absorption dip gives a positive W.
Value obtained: -3.67 angstrom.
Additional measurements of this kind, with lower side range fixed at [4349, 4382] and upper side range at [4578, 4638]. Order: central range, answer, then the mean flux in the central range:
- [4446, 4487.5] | 0.5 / 35.7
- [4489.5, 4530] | -2.3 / 39.7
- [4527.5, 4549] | 0.8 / 37.2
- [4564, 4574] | -0.5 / 41.6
